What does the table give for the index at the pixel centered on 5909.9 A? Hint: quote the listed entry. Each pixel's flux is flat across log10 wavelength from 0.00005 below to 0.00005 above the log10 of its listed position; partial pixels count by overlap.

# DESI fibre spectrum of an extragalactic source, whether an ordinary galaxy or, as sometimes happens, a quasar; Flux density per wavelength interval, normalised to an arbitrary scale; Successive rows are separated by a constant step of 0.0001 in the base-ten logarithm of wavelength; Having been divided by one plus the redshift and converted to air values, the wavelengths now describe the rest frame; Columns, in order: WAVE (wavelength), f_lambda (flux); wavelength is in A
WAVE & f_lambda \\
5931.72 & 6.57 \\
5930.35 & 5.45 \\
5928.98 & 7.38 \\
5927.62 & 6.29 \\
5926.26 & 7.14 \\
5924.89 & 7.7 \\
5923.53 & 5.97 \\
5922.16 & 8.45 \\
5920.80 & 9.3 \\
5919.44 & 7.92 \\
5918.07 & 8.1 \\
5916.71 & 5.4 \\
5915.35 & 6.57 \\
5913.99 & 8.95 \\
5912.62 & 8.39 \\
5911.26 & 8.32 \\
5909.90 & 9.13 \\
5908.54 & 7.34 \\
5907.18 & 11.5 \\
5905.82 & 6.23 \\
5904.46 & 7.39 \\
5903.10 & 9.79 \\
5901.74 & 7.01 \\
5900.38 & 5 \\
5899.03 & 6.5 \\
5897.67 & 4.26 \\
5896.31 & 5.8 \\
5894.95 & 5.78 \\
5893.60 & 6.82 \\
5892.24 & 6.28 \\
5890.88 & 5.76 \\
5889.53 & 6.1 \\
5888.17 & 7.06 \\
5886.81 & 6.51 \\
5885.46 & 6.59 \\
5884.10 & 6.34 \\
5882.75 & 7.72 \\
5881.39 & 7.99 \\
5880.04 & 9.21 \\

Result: 9.13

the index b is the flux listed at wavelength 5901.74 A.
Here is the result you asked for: 7.01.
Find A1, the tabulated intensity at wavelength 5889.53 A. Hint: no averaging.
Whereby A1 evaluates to 6.1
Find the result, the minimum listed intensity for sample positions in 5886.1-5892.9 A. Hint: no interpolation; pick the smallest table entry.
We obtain 5.76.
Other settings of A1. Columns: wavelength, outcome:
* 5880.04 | 9.21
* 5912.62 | 8.39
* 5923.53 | 5.97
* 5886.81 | 6.51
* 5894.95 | 5.78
